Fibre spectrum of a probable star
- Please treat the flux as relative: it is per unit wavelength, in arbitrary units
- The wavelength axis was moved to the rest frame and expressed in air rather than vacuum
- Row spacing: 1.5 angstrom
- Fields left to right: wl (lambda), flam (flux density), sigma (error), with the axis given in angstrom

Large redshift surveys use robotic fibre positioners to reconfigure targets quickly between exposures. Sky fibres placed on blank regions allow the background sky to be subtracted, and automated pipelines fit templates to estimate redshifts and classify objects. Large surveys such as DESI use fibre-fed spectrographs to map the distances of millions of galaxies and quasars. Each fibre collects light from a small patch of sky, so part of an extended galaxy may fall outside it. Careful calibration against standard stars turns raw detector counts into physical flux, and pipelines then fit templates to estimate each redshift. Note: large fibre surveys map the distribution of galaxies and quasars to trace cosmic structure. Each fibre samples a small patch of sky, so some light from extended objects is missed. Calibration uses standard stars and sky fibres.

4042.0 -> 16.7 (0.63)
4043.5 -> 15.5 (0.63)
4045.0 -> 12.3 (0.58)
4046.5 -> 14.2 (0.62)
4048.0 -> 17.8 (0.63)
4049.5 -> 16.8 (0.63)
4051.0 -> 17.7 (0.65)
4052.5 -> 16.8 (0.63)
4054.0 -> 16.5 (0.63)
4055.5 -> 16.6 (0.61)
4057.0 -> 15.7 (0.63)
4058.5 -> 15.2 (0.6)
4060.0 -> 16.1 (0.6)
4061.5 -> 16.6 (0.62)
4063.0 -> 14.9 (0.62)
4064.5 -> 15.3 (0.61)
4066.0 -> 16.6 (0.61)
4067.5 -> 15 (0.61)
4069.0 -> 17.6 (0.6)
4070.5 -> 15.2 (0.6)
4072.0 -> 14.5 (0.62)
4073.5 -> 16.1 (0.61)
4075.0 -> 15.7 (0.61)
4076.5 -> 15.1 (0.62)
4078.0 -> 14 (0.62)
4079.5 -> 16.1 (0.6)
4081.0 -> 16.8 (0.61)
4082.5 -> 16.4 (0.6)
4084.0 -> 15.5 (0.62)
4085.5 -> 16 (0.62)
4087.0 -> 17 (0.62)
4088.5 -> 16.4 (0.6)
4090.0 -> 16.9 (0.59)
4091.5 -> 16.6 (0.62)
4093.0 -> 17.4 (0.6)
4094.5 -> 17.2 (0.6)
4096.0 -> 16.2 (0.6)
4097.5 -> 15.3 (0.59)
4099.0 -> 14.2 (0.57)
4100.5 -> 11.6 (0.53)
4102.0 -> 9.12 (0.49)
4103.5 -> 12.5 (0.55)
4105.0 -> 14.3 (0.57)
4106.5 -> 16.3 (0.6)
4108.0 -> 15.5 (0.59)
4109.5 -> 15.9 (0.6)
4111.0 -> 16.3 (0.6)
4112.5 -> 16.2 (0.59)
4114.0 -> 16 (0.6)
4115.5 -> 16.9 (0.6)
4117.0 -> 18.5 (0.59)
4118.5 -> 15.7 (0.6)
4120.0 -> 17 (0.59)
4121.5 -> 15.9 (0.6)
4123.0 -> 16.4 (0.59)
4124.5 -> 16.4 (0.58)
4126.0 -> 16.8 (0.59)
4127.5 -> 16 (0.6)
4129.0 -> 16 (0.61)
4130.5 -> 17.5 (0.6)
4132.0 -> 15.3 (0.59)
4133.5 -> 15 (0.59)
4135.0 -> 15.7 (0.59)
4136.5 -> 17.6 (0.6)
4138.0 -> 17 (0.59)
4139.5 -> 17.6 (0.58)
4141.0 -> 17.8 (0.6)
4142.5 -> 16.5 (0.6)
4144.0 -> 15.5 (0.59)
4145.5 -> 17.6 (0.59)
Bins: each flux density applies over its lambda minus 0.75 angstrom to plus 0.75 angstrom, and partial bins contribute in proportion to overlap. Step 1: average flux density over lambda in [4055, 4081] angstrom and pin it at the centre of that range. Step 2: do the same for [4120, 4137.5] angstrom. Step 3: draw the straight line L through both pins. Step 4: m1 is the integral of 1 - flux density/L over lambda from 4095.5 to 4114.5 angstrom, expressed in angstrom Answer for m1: 1.80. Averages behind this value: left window 15.7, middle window 14.5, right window 16.3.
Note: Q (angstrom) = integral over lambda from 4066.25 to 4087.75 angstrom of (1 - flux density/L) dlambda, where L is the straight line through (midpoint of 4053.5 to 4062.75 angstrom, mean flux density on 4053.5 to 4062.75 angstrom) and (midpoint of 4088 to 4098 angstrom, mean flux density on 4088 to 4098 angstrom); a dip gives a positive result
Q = 0.71 angstrom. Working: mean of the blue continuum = 16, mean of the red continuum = 16.6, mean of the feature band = 15.8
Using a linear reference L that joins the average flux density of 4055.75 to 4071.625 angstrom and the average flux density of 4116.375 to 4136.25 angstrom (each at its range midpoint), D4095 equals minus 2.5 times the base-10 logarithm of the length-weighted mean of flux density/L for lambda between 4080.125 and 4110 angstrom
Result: 0.05 mag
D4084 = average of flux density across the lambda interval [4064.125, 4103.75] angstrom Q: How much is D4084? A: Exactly 15.5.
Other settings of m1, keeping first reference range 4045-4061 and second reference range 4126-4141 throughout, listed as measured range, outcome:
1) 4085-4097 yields -0.3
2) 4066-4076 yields 0.3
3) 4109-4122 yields -0.1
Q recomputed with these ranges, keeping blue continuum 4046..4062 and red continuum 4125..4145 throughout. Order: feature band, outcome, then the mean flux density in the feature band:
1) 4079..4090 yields 0.0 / 16.4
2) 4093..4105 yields 1.8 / 14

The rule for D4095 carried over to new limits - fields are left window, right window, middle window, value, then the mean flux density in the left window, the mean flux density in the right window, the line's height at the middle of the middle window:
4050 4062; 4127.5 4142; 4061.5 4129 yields 0.052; 16.4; 16.6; 16.5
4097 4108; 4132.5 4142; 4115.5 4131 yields -0.084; 13.4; 16.7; 15.4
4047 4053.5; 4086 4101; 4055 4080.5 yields 0.066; 17.1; 16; 16.7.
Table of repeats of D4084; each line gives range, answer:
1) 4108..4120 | 16.5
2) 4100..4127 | 15.4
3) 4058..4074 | 15.7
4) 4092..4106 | 14.3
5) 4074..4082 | 15.6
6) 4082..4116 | 15.4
